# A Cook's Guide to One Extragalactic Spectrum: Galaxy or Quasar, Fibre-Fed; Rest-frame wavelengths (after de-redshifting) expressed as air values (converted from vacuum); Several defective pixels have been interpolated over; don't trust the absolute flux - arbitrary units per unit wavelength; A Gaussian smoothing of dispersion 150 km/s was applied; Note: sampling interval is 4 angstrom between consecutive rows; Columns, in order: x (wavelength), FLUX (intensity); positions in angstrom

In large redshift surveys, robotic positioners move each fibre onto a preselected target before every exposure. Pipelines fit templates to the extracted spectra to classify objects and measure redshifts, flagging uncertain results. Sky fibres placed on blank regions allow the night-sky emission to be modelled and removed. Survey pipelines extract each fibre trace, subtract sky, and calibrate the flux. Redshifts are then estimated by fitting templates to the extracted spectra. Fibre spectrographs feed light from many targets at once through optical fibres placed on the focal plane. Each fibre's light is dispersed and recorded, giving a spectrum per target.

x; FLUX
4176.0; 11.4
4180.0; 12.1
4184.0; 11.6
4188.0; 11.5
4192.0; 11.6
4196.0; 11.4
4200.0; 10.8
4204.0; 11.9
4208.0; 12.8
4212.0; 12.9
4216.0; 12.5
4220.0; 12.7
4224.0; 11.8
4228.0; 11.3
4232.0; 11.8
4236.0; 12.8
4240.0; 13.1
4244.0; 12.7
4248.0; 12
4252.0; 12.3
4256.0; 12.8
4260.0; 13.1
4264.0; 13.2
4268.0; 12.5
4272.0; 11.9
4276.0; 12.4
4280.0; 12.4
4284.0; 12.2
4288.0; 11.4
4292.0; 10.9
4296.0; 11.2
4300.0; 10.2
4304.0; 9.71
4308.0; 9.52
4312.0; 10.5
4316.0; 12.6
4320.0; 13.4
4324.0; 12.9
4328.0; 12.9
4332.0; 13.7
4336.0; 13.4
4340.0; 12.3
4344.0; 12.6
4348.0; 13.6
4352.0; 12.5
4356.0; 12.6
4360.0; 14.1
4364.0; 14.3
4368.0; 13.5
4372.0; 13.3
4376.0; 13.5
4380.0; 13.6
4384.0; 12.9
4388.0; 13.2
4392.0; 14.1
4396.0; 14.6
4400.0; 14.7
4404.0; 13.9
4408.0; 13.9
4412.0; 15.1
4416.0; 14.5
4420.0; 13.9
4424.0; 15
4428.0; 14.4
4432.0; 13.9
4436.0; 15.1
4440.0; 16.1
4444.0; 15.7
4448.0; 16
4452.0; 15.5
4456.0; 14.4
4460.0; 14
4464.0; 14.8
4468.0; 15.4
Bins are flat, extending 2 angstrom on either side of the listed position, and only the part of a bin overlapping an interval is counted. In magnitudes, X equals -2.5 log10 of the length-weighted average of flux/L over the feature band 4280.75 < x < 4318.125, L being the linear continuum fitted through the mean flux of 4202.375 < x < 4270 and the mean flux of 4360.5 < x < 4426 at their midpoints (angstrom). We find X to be 0.19 mag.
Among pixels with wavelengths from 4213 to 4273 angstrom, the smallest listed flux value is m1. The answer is 11.3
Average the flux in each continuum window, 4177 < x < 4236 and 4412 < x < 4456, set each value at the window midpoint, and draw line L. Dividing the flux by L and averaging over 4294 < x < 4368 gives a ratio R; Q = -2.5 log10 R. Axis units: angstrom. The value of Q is 0.10 mag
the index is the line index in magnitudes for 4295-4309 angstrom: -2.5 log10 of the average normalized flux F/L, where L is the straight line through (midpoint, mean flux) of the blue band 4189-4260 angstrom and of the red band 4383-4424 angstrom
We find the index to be 0.27 mag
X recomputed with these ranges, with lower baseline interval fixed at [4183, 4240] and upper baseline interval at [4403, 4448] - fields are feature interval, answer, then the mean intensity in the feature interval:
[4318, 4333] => 0.02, 13.2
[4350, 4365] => 0.05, 13.3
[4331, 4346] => 0.06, 13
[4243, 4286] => 0.02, 12.5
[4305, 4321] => 0.18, 11.3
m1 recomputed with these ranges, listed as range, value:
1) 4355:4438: 12.6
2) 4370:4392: 12.9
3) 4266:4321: 9.52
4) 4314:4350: 12.3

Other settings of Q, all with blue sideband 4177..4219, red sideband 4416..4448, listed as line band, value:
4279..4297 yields 0.13 mag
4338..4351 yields 0.08 mag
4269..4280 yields 0.06 mag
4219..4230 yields 0.04 mag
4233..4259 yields -0.01 mag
